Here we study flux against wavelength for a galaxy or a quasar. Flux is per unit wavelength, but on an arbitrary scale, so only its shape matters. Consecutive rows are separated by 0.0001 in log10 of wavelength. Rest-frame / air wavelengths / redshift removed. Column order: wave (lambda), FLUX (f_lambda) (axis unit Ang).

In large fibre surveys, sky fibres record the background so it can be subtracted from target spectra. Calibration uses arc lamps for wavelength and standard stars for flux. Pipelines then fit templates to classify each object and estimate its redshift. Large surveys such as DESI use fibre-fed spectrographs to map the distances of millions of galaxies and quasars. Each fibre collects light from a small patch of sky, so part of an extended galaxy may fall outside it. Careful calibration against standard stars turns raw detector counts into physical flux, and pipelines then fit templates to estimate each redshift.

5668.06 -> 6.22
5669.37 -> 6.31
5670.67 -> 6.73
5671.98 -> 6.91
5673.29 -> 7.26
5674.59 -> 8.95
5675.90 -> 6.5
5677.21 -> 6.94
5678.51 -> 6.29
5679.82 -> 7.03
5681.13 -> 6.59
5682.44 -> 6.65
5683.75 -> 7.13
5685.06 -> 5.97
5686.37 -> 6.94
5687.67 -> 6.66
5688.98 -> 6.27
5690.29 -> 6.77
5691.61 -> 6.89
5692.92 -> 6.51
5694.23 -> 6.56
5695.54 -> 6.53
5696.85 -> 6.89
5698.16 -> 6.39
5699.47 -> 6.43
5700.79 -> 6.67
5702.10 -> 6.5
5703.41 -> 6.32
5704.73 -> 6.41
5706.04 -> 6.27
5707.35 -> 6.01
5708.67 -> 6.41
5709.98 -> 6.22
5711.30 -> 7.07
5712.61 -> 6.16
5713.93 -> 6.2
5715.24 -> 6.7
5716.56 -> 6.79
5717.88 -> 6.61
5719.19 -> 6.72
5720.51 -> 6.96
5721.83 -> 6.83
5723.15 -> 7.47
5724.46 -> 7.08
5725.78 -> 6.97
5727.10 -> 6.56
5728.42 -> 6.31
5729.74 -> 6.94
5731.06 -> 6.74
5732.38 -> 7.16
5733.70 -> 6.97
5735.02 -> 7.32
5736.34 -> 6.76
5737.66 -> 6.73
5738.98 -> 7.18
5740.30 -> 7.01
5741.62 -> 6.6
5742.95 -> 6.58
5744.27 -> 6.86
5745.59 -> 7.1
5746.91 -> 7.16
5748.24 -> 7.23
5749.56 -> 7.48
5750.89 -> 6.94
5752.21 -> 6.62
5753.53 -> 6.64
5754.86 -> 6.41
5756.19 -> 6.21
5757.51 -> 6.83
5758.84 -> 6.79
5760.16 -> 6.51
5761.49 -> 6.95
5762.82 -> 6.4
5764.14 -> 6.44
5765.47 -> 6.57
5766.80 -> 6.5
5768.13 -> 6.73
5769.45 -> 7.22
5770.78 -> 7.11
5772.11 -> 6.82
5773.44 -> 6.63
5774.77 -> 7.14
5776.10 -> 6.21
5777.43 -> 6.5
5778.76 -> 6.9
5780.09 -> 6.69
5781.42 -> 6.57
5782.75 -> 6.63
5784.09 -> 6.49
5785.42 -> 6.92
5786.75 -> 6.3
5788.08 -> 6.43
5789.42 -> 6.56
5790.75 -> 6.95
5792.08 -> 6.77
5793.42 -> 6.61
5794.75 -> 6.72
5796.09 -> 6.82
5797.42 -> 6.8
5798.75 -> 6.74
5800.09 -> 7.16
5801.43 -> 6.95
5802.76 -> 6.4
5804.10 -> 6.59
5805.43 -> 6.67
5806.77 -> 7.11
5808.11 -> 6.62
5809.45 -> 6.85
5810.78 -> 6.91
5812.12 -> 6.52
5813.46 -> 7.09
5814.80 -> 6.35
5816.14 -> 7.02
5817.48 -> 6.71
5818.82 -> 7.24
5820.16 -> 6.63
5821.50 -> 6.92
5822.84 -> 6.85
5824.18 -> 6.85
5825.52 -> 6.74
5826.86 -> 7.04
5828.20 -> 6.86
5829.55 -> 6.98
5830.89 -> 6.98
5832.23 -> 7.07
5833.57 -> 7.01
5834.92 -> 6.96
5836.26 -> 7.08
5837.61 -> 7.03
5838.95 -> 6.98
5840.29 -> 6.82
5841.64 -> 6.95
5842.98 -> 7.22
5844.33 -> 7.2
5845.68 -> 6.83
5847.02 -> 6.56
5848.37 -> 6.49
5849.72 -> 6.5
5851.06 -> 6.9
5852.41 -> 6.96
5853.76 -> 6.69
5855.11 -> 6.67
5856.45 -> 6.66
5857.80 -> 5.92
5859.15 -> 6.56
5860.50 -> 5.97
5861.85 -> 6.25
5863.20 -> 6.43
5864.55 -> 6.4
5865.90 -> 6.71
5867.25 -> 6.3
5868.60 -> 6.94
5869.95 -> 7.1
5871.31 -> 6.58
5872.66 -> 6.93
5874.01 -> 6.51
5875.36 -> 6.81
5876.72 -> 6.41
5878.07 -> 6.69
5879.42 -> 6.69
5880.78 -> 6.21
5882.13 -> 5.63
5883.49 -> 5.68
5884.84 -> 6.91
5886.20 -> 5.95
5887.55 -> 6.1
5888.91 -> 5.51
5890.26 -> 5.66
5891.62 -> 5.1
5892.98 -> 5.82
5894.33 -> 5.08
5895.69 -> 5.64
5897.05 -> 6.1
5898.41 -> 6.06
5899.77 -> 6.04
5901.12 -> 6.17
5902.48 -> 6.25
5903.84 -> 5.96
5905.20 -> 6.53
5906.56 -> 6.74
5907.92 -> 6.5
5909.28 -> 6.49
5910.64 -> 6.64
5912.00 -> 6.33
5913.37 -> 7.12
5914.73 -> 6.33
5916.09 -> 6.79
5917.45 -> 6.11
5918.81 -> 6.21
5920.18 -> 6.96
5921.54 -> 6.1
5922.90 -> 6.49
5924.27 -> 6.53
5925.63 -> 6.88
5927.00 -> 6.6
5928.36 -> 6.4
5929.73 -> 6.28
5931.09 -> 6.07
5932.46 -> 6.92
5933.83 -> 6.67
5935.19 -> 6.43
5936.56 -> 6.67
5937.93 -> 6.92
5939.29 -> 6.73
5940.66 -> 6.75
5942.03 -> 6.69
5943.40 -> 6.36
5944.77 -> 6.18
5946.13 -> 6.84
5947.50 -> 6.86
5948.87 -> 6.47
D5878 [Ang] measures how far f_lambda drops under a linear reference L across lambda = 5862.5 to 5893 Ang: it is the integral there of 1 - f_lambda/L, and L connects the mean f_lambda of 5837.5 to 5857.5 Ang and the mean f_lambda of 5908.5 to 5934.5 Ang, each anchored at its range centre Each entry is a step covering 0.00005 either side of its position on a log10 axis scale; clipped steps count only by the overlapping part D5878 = 1.71 Ang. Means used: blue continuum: 6.81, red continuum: 6.52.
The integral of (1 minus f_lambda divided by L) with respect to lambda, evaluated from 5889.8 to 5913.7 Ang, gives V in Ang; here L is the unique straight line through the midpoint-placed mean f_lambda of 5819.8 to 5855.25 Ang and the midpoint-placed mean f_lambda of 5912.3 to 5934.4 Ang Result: 1.8 Ang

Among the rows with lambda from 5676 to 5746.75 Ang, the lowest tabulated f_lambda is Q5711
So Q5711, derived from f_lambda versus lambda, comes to 5.97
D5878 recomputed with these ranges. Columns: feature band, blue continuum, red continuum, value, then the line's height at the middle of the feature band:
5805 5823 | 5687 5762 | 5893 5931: -0.79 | 6.53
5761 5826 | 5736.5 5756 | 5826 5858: 1.21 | 6.87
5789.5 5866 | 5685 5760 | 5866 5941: -3.11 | 6.51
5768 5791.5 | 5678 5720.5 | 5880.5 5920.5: -1.17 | 6.39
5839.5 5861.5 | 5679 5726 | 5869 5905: -1.53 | 6.24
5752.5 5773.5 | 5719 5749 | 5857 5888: 0.46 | 6.82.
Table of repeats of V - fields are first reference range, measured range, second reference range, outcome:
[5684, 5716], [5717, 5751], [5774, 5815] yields -1.8 Ang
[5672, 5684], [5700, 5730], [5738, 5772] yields 1.3 Ang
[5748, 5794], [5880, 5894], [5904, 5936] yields 1.5 Ang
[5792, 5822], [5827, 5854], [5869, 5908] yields -1.5 Ang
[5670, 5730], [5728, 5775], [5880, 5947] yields -1.6 Ang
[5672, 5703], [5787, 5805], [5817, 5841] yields 0.4 Ang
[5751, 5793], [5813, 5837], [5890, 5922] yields -1.6 Ang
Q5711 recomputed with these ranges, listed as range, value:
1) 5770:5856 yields 6.21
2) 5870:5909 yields 5.08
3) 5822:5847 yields 6.74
